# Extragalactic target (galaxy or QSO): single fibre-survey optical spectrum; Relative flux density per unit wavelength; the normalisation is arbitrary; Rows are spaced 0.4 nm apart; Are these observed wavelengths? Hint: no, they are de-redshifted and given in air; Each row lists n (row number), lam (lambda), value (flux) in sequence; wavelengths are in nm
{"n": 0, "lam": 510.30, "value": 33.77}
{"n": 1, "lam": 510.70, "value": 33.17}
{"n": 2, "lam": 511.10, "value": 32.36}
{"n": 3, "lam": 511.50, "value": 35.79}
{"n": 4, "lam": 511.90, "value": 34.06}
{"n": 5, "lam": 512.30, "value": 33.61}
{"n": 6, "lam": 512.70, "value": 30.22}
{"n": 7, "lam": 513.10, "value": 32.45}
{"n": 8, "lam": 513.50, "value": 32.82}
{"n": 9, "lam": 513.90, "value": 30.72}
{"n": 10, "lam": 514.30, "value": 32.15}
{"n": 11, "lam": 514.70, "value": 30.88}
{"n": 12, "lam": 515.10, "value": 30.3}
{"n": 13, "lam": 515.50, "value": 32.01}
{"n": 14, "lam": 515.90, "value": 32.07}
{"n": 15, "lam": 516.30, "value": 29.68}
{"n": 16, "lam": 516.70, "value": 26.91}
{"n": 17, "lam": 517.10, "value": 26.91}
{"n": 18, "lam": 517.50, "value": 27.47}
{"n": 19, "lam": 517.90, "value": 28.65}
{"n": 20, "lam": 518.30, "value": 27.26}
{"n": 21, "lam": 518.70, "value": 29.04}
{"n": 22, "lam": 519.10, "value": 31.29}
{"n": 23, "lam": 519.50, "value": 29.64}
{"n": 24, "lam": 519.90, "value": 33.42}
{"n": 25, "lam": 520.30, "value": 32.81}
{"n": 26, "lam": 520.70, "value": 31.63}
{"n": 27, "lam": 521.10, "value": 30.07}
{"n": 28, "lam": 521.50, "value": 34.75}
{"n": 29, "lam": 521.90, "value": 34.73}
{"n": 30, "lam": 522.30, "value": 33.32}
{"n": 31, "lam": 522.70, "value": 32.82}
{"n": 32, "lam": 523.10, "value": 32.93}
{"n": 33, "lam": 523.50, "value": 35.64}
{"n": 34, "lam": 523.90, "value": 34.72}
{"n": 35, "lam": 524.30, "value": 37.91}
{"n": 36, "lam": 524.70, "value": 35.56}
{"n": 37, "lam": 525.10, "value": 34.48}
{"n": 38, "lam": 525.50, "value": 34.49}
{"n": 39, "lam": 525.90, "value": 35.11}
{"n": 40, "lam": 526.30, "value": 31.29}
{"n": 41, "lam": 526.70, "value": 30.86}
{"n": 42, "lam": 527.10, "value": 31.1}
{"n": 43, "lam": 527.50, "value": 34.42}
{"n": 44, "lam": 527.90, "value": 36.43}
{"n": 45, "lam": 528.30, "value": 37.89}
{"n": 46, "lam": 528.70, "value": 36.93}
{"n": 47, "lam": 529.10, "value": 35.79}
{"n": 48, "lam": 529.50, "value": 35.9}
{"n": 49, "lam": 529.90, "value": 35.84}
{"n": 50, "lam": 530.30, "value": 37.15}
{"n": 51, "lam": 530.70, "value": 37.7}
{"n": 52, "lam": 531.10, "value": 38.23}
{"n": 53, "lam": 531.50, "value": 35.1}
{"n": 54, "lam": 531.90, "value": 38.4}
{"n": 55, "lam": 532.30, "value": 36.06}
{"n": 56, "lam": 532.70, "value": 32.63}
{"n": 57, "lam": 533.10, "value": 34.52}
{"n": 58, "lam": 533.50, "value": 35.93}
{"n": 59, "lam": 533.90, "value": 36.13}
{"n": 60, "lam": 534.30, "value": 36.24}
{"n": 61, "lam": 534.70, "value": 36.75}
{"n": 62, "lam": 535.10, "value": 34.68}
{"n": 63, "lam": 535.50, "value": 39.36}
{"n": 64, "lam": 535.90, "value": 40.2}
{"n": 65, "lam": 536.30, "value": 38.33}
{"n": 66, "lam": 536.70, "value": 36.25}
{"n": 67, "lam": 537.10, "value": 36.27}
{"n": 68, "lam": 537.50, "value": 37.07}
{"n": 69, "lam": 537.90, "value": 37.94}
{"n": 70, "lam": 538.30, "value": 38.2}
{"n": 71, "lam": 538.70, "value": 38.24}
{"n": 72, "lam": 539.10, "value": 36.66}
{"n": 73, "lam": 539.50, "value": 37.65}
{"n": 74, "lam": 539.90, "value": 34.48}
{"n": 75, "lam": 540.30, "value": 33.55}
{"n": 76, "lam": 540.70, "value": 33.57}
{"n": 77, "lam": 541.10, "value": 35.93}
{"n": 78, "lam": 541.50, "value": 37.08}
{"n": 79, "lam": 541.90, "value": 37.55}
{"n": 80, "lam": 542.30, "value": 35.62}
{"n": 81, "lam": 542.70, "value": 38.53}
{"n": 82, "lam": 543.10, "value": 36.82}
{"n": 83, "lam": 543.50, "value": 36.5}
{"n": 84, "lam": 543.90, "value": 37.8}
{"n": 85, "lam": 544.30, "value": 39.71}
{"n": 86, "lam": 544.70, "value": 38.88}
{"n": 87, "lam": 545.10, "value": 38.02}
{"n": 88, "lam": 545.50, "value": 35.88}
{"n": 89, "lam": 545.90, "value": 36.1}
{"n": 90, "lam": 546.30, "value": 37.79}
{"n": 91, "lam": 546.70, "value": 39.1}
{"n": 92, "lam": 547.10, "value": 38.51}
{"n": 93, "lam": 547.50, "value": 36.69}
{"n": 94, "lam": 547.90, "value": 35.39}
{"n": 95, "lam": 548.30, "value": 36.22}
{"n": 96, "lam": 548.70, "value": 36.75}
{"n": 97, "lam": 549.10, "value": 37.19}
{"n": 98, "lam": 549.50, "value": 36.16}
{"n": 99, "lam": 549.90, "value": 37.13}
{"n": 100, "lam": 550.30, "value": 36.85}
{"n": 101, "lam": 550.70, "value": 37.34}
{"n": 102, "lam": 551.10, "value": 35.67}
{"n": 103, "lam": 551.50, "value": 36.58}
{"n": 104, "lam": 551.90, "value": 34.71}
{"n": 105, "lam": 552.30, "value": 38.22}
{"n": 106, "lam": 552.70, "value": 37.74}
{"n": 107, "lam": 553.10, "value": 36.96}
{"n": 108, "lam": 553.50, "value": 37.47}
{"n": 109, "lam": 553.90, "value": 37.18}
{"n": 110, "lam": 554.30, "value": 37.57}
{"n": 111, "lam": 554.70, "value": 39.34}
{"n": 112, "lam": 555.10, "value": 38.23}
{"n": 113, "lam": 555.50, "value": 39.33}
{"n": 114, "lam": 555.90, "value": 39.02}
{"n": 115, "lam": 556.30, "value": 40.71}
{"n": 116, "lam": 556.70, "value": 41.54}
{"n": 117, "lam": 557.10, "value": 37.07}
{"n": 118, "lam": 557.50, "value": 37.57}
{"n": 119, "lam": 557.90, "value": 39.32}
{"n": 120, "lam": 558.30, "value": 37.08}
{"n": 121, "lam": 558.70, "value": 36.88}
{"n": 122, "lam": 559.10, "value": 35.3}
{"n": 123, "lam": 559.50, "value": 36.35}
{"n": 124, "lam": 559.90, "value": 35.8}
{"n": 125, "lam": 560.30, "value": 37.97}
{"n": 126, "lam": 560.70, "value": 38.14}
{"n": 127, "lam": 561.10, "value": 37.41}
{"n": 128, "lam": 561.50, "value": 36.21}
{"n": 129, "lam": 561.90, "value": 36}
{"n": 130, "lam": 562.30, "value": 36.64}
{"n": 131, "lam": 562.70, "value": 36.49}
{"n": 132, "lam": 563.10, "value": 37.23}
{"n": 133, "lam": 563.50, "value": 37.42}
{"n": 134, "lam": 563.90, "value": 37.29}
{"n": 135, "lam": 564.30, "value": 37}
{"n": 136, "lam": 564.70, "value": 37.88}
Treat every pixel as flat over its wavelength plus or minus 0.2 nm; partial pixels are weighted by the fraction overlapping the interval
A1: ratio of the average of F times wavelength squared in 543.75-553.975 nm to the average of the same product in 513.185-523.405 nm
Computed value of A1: 1.3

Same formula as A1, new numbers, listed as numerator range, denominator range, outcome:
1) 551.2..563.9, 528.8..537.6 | 1.12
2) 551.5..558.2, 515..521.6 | 1.45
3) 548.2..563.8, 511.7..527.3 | 1.34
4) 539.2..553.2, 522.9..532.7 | 1.12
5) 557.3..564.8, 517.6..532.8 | 1.24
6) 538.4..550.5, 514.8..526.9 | 1.26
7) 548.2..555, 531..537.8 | 1.08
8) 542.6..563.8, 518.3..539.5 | 1.16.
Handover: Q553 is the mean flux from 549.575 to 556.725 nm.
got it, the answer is 37.7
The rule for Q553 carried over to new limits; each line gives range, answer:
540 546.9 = 36.9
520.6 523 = 32.9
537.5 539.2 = 37.7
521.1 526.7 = 34.2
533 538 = 36.9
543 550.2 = 37.3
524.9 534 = 35.3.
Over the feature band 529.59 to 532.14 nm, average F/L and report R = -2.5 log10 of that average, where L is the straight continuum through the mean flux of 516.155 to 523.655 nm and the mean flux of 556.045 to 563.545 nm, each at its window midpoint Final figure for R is -0.132 mag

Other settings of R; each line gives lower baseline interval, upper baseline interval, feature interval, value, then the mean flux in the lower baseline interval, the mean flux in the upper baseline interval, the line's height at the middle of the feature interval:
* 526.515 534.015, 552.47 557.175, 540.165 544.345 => 0.02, 35.6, 38.5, 37.1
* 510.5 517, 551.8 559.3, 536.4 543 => -0.03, 31.7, 38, 35.6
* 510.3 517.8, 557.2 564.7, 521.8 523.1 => -0.04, 31.3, 37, 32.4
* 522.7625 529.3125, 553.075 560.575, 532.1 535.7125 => -0.01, 34.7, 38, 35.5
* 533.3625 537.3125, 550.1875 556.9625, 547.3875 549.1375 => 0.04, 37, 37.9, 37.7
